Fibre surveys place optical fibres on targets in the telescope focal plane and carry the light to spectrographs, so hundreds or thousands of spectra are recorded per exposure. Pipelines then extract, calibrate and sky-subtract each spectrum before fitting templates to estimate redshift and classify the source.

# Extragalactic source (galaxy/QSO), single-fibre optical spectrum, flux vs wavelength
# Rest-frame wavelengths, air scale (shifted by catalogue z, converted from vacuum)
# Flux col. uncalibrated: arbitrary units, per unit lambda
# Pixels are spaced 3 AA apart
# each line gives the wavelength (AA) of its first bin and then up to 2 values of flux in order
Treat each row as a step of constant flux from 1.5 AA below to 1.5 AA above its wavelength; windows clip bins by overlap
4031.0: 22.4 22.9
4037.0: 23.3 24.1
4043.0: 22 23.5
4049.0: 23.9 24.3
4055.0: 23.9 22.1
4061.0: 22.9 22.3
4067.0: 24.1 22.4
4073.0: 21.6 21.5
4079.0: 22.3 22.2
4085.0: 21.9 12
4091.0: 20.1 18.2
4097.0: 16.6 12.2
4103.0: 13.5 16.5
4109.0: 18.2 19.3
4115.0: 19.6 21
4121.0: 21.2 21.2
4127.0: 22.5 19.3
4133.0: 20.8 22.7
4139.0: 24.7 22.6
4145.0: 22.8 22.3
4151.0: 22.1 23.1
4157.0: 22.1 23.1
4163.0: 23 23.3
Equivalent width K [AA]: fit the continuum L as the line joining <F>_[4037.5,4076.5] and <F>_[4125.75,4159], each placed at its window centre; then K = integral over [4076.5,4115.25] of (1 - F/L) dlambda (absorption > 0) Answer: 8.13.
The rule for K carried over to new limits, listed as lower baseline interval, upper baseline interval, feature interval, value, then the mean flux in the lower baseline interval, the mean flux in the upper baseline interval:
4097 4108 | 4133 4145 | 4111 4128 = -2.1 AA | 14.6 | 23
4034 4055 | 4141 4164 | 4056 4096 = 3.8 AA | 23.5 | 22.6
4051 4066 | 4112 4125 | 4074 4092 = 1.7 AA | 23.1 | 20.6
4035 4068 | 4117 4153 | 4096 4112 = 4.8 AA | 23.3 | 22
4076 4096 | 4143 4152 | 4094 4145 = 3.9 AA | 19.5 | 22.4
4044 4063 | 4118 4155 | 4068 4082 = 0.6 AA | 23.4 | 22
